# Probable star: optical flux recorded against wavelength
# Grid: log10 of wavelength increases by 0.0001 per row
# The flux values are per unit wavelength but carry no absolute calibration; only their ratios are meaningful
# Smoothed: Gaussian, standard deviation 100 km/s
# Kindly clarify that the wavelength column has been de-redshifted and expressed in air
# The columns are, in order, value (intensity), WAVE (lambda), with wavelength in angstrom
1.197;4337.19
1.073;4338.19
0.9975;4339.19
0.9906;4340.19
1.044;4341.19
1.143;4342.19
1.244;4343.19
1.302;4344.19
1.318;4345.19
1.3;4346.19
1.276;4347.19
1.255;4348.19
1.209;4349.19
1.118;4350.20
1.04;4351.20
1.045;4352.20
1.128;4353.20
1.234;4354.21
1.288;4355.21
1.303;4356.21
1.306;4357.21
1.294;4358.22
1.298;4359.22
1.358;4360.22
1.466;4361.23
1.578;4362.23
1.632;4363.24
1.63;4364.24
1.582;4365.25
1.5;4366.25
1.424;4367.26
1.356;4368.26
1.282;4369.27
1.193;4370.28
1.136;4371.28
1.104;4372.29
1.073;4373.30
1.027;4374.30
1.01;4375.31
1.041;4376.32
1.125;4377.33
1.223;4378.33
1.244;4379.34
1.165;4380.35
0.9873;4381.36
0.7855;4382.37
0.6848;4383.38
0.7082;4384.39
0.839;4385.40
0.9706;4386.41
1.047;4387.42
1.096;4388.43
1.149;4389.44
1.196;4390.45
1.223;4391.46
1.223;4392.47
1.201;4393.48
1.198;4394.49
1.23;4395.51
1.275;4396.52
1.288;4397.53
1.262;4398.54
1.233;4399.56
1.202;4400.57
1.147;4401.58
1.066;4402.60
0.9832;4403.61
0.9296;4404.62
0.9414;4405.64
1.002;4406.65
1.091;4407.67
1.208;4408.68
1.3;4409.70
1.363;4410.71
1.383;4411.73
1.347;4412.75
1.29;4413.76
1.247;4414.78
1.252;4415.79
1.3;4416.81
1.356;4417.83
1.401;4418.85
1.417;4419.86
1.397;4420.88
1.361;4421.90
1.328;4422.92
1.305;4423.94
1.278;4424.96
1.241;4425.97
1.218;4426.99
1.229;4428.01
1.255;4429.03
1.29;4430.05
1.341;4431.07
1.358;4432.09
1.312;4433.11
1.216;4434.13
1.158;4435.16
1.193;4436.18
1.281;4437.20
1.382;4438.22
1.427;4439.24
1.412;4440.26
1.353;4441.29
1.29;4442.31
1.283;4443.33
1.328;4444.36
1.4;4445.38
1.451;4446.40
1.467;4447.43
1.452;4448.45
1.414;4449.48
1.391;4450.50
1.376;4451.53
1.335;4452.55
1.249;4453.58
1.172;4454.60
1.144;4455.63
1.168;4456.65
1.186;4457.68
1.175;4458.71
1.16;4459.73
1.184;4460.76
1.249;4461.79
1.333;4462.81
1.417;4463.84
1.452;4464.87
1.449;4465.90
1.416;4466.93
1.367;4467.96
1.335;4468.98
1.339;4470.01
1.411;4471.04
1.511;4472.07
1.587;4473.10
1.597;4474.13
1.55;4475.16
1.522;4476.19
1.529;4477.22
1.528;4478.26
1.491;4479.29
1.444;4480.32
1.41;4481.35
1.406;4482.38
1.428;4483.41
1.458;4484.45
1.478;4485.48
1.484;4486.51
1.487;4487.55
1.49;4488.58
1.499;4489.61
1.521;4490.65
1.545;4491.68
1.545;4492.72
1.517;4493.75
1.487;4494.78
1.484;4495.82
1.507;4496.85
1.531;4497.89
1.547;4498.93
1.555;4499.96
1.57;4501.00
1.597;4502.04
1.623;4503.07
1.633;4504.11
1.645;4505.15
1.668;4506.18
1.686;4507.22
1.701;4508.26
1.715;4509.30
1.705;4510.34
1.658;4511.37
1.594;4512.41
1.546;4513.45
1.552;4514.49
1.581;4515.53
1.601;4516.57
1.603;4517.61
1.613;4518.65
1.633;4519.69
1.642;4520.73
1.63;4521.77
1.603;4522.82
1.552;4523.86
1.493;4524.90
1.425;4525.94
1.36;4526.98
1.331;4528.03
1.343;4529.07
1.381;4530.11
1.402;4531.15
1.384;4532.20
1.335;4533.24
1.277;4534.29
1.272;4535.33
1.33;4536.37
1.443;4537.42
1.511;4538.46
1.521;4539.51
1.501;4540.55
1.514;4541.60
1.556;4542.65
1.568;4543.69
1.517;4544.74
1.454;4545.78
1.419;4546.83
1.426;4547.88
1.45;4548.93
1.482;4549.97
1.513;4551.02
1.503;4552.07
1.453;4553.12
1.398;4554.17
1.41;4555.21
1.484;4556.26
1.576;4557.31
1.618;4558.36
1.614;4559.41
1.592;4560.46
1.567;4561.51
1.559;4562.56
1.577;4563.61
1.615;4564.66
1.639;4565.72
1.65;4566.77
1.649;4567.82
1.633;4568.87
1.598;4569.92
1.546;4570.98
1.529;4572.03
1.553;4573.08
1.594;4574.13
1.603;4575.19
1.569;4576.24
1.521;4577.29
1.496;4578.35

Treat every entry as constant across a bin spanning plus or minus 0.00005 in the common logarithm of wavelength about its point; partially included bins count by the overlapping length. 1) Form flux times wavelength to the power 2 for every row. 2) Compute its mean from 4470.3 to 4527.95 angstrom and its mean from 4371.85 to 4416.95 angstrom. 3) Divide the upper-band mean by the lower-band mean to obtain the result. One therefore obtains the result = 1.44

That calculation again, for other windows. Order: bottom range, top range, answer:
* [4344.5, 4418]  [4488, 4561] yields 1.35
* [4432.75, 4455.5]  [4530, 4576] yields 1.19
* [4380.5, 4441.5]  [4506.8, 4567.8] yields 1.34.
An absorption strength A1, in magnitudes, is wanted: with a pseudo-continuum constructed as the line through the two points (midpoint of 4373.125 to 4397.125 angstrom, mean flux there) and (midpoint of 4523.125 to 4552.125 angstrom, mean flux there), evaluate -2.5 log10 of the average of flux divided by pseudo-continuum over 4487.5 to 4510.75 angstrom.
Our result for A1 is -0.17 mag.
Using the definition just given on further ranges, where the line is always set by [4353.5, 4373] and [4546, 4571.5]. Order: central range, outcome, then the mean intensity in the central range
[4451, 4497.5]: 0.040 mag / 1.41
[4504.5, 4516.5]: -0.100 mag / 1.64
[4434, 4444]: 0.102 mag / 1.3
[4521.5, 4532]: 0.048 mag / 1.44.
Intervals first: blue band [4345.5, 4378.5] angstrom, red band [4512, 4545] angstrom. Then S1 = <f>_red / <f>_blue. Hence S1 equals 1.17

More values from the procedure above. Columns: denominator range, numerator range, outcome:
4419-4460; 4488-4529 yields 1.20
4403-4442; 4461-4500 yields 1.16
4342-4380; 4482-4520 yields 1.24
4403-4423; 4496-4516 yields 1.30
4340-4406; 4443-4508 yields 1.22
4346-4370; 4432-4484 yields 1.03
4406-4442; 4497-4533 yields 1.21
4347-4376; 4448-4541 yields 1.15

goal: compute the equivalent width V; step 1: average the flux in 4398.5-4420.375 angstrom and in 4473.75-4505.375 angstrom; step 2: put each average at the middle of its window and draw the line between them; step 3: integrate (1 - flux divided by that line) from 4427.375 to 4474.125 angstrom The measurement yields 1.38 angstrom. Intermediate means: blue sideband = 1.21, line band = 1.33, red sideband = 1.52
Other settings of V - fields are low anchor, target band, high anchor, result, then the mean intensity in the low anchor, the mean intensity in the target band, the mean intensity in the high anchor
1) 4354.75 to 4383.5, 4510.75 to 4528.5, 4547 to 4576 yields -0.9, 1.25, 1.56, 1.55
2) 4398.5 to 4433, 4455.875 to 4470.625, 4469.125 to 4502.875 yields 1.2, 1.25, 1.3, 1.5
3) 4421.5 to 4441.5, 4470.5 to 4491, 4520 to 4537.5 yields -2.0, 1.3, 1.49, 1.43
